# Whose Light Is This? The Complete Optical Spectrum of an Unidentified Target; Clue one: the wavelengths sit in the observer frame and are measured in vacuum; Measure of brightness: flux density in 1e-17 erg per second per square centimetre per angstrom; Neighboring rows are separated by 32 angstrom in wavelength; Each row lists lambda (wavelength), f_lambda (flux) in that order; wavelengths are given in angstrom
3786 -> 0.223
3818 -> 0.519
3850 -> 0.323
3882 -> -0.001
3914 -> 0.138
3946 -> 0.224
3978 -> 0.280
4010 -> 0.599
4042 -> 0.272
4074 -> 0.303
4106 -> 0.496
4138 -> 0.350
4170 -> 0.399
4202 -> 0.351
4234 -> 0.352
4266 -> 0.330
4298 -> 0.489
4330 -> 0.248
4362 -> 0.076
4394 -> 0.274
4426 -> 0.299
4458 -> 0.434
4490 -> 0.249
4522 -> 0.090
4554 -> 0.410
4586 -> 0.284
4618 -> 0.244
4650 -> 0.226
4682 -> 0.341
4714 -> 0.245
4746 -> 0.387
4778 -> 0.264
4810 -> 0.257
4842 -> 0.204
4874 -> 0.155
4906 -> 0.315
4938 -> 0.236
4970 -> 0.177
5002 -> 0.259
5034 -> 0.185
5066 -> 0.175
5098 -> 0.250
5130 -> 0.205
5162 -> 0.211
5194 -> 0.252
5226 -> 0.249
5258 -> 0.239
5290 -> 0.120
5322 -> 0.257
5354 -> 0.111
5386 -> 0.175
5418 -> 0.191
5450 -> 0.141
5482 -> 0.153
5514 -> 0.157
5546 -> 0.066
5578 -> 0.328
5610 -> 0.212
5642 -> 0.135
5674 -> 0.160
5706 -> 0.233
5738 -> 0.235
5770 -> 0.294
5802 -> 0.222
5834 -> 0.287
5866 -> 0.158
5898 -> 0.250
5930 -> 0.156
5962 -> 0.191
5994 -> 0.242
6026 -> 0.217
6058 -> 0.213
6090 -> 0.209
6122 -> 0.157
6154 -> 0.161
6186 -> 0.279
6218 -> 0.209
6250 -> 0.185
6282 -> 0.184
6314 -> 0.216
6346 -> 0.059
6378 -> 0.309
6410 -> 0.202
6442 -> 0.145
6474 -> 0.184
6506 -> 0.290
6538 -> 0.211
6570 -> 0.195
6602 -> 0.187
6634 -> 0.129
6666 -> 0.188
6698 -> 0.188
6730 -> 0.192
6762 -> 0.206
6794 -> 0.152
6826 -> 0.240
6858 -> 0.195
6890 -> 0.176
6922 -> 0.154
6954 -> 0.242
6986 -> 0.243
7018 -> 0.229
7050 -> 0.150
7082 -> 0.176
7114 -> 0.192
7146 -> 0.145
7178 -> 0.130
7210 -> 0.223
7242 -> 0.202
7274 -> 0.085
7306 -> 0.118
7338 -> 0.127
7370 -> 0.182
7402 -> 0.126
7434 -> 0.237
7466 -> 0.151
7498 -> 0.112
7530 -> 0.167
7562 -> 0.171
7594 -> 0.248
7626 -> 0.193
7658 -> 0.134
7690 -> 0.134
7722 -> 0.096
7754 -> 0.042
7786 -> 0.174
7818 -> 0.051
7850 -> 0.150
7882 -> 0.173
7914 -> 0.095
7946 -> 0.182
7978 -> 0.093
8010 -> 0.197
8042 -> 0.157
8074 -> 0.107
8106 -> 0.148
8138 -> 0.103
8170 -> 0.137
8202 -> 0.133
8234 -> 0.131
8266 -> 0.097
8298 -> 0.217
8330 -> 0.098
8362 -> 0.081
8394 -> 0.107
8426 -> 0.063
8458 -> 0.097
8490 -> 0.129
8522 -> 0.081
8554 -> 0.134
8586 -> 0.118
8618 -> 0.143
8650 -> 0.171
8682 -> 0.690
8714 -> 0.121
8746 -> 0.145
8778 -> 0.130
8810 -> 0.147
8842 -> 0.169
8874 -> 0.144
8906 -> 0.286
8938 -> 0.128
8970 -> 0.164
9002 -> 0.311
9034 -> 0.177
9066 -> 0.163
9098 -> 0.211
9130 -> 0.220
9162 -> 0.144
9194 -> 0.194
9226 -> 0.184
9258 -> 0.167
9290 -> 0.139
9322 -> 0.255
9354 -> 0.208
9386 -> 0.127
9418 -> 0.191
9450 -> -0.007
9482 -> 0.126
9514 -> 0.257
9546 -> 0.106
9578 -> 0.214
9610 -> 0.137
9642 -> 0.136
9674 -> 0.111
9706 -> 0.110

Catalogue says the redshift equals 1.33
